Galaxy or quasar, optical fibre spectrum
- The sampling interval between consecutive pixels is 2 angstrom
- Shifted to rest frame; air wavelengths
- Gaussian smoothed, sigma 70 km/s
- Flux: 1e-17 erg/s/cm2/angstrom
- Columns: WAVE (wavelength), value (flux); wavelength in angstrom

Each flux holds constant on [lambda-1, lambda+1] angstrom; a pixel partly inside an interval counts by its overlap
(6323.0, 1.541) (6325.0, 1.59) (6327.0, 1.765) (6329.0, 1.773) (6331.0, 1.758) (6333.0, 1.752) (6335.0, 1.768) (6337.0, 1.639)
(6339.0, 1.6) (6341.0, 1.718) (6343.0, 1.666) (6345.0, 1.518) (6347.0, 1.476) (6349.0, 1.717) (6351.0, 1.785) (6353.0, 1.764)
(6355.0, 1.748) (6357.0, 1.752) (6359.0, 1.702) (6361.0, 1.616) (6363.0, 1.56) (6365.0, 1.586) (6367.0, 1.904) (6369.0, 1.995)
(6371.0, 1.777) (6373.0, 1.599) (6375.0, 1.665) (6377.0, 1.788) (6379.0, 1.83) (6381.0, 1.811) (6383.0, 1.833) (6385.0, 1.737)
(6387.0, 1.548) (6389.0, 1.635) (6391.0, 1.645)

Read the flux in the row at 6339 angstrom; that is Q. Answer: 1.6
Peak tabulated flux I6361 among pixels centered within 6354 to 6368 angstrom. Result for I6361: 1.904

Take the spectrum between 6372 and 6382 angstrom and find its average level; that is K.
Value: 1.74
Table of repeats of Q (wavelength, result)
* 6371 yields 1.777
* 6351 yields 1.785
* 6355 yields 1.748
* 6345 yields 1.518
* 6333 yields 1.752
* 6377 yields 1.788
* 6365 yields 1.586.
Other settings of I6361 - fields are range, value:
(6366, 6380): 1.995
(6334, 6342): 1.768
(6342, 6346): 1.666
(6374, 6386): 1.833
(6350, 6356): 1.785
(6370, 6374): 1.777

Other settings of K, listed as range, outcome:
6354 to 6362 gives 1.7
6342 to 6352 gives 1.63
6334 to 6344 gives 1.68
